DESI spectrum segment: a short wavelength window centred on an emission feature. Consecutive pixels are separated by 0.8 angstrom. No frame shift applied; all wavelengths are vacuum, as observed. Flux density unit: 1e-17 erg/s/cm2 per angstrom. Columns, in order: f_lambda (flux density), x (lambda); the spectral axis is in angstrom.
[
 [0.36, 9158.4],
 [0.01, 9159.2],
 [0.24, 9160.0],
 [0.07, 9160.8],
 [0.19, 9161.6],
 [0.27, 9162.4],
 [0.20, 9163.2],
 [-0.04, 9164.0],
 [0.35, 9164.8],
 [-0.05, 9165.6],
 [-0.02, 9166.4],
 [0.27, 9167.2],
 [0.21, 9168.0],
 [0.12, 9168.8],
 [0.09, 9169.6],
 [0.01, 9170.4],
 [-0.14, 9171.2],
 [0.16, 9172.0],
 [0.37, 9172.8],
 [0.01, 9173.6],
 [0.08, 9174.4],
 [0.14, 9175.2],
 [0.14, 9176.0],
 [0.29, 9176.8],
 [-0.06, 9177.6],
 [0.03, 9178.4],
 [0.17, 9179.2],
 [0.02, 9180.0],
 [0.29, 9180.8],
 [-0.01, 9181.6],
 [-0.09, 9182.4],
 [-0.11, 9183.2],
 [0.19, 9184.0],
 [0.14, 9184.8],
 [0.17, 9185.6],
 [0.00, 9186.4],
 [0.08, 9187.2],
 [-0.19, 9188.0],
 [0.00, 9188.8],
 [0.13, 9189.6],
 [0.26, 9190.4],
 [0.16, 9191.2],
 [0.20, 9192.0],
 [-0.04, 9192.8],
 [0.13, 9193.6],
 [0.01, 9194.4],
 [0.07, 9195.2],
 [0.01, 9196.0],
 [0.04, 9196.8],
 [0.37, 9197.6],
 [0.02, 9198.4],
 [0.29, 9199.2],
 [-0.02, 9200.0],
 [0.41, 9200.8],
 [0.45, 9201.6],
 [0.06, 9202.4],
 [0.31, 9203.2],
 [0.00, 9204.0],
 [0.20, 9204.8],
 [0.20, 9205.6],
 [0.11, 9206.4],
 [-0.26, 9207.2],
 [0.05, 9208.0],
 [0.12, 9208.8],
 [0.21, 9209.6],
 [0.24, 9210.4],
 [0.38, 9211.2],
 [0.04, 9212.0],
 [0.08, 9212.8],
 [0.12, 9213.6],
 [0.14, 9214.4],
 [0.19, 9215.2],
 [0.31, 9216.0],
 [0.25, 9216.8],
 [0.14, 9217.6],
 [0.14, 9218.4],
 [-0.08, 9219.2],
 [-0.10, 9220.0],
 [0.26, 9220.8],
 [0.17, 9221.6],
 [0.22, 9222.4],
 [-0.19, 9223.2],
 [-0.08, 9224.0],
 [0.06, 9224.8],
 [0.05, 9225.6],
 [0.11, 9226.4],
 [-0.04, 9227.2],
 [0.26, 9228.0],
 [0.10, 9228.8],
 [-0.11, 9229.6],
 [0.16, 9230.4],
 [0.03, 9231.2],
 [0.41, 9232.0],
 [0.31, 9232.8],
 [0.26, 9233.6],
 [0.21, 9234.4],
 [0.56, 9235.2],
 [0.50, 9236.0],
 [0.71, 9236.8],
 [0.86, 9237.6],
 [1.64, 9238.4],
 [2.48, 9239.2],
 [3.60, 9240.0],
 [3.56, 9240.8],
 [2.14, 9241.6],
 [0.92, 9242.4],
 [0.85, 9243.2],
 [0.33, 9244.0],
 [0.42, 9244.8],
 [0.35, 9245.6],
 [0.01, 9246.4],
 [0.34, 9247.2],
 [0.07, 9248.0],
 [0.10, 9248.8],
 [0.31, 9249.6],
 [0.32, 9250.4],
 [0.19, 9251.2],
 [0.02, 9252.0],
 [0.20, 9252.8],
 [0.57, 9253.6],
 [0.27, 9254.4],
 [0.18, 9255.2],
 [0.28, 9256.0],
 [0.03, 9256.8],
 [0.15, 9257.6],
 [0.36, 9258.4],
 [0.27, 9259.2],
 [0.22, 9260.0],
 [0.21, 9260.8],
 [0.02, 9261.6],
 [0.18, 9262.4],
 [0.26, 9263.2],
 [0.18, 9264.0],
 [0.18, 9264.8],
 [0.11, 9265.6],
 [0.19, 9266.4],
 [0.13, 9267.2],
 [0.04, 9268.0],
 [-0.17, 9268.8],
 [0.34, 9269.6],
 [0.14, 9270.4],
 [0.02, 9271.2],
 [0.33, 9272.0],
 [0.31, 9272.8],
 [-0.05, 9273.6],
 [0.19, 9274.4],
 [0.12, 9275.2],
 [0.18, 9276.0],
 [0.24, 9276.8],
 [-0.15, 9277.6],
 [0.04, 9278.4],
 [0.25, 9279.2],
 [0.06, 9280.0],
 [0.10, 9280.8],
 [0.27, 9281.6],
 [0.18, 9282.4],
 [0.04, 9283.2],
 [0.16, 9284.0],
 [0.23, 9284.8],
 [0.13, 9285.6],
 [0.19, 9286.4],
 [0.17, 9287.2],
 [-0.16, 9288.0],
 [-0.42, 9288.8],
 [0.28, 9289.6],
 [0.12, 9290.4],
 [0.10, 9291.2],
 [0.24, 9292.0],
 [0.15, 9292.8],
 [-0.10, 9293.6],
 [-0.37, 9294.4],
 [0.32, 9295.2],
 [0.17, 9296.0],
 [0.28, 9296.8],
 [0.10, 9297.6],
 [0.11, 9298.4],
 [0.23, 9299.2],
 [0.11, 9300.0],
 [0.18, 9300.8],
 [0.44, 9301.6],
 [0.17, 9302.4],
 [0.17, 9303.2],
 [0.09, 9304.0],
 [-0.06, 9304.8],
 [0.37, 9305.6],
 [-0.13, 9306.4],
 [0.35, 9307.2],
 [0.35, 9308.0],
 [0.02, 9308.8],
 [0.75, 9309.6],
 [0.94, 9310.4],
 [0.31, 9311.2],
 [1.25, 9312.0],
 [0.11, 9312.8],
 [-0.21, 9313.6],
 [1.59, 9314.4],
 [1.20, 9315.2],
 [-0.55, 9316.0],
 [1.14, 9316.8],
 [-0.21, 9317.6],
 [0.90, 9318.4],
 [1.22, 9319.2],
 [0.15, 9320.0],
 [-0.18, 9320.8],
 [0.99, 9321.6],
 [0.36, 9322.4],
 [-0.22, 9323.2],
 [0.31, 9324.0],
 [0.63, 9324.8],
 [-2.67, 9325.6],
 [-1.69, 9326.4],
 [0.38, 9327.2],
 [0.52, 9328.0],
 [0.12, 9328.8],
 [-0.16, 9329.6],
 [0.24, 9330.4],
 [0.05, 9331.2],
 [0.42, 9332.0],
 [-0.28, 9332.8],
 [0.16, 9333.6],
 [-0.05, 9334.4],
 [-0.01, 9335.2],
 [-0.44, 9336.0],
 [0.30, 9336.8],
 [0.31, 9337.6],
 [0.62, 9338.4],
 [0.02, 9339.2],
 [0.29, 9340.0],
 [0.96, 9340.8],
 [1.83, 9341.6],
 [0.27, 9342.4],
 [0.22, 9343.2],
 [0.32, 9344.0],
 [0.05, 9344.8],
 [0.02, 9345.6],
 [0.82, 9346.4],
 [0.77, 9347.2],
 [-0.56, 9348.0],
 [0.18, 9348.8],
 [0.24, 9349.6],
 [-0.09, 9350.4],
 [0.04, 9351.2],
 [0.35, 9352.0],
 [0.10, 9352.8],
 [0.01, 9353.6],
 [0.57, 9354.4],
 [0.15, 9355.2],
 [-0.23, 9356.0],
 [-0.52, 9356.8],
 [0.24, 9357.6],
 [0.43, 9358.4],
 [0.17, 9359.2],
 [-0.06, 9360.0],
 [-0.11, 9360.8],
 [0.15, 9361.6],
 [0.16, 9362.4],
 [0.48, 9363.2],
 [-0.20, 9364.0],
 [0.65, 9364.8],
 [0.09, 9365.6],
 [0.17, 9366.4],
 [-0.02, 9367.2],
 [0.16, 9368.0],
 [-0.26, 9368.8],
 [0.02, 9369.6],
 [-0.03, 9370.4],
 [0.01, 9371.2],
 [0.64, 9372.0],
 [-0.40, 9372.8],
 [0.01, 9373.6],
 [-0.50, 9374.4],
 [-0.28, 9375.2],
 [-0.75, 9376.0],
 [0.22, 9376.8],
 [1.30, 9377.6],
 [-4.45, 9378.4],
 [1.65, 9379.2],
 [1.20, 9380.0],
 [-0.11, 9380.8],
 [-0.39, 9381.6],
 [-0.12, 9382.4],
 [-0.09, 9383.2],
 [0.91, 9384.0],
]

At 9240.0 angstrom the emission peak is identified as [O III]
